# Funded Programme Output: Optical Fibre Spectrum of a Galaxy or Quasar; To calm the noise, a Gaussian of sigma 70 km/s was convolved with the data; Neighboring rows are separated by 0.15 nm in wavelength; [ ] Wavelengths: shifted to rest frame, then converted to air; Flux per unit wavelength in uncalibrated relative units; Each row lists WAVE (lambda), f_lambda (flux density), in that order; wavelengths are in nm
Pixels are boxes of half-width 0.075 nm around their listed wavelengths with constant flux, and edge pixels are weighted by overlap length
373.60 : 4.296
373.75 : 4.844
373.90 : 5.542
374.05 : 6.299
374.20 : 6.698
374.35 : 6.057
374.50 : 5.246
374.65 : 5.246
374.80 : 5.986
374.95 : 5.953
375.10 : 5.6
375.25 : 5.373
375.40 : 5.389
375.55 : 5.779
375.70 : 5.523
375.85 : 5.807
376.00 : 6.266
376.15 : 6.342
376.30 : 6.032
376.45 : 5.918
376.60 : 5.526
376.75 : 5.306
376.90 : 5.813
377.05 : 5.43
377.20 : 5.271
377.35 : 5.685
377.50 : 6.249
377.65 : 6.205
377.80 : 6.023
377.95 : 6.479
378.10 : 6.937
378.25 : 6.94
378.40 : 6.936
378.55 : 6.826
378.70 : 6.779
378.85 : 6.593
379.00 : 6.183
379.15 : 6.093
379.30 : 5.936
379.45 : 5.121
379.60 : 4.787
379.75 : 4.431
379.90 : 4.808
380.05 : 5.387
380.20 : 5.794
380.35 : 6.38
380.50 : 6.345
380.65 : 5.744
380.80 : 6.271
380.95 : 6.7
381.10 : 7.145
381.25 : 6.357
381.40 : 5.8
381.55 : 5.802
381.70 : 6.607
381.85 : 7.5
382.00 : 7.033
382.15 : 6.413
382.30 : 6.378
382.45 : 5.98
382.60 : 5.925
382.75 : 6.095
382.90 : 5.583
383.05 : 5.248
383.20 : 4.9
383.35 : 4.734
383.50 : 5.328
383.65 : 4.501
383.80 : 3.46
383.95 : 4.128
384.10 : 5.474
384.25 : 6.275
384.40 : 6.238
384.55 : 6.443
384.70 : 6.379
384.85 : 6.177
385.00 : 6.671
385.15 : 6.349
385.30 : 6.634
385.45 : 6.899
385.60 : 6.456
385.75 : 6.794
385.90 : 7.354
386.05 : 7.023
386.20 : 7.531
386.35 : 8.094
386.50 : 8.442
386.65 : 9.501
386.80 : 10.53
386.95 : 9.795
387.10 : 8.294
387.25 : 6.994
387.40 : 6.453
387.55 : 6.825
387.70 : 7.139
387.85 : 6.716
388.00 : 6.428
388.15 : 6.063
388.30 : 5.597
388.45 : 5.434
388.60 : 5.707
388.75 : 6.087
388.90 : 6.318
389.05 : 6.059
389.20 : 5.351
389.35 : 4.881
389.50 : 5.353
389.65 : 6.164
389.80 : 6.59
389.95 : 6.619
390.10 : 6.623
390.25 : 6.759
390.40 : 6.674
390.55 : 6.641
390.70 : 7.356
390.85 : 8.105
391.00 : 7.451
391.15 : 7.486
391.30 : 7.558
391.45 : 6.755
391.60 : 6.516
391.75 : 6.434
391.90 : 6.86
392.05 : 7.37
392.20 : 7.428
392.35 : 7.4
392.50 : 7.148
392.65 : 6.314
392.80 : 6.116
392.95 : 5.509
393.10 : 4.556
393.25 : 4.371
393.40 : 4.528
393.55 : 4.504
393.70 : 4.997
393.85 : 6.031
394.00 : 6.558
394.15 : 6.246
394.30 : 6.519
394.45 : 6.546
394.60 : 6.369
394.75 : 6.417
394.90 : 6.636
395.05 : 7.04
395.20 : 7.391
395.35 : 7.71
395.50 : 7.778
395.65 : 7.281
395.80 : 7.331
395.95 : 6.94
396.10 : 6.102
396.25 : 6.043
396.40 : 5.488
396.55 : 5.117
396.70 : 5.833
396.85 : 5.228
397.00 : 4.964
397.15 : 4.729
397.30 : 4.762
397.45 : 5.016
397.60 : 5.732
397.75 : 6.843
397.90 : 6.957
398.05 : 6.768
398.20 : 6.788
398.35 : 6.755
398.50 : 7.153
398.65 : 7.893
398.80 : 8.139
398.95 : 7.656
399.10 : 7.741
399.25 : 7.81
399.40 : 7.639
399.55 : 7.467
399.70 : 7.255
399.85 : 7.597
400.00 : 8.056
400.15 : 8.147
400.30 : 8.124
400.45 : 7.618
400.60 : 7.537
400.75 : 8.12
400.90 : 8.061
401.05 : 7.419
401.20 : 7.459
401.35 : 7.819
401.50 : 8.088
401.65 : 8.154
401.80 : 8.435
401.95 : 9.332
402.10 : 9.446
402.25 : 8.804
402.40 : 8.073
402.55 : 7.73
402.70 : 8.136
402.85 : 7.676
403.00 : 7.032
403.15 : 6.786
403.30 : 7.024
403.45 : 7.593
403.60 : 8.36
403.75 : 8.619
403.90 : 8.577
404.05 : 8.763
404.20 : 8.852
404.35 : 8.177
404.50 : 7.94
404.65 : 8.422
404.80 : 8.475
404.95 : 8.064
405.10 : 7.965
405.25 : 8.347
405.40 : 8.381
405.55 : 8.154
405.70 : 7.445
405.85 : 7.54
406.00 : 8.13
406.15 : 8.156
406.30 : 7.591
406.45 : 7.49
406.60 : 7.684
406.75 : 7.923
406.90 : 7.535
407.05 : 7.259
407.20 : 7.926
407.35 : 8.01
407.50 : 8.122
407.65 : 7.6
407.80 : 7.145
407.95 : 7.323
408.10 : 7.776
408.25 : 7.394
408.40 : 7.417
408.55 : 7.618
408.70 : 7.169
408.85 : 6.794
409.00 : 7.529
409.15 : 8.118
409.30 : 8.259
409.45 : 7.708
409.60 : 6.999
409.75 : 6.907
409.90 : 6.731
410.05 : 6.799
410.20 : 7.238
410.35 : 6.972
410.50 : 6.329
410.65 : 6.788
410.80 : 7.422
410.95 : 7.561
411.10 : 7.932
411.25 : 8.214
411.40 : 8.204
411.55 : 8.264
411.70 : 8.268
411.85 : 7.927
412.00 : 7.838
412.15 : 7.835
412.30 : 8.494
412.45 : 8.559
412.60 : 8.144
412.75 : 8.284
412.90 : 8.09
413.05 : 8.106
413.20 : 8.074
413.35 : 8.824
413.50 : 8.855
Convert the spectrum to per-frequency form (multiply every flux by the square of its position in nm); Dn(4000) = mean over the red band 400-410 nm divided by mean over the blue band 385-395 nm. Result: 1.3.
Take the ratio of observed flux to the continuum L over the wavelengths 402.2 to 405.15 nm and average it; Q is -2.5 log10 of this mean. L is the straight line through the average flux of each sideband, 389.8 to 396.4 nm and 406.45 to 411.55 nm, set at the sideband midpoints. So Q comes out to -0.12 mag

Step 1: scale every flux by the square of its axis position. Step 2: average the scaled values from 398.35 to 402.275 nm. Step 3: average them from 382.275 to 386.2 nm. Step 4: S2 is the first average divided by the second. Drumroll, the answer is 1.45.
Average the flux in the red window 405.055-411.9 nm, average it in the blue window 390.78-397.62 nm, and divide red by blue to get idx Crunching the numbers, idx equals 1.21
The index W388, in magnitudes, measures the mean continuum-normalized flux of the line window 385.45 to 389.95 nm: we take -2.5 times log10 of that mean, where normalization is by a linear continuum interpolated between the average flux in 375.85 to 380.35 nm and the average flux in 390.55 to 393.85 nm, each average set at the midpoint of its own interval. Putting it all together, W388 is -0.10 mag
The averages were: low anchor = 5.94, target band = 6.89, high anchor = 6.41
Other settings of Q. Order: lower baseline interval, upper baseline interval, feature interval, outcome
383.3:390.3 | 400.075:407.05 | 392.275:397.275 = 0.18 mag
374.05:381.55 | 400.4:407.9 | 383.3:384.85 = 0.20 mag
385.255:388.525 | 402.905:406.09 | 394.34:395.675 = 0.10 mag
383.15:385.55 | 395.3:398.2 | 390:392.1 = -0.19 mag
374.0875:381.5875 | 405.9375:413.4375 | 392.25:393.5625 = 0.19 mag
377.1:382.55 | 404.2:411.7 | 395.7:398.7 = 0.16 mag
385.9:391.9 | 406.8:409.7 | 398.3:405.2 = -0.09 mag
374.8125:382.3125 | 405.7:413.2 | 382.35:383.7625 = 0.18 mag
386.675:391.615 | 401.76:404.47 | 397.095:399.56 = 0.14 mag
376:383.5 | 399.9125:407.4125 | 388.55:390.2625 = 0.14 mag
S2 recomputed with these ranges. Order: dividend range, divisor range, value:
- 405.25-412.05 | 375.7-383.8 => 1.48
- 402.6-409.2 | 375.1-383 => 1.49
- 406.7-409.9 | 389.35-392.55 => 1.19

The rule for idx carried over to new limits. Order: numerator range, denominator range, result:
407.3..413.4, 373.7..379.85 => 1.30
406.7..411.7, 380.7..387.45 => 1.14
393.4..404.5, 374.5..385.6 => 1.21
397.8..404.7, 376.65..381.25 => 1.31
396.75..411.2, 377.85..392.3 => 1.17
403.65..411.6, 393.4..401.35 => 1.14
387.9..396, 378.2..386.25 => 1.06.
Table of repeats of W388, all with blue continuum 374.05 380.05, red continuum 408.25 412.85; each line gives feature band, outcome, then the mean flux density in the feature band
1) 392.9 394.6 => 0.22 mag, 5.53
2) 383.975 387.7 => -0.14 mag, 7.19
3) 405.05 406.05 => -0.09 mag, 7.99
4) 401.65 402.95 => -0.17 mag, 8.41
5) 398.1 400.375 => -0.09 mag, 7.61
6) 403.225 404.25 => -0.14 mag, 8.24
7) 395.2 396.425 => -0.01 mag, 6.92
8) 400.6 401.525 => -0.10 mag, 7.79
